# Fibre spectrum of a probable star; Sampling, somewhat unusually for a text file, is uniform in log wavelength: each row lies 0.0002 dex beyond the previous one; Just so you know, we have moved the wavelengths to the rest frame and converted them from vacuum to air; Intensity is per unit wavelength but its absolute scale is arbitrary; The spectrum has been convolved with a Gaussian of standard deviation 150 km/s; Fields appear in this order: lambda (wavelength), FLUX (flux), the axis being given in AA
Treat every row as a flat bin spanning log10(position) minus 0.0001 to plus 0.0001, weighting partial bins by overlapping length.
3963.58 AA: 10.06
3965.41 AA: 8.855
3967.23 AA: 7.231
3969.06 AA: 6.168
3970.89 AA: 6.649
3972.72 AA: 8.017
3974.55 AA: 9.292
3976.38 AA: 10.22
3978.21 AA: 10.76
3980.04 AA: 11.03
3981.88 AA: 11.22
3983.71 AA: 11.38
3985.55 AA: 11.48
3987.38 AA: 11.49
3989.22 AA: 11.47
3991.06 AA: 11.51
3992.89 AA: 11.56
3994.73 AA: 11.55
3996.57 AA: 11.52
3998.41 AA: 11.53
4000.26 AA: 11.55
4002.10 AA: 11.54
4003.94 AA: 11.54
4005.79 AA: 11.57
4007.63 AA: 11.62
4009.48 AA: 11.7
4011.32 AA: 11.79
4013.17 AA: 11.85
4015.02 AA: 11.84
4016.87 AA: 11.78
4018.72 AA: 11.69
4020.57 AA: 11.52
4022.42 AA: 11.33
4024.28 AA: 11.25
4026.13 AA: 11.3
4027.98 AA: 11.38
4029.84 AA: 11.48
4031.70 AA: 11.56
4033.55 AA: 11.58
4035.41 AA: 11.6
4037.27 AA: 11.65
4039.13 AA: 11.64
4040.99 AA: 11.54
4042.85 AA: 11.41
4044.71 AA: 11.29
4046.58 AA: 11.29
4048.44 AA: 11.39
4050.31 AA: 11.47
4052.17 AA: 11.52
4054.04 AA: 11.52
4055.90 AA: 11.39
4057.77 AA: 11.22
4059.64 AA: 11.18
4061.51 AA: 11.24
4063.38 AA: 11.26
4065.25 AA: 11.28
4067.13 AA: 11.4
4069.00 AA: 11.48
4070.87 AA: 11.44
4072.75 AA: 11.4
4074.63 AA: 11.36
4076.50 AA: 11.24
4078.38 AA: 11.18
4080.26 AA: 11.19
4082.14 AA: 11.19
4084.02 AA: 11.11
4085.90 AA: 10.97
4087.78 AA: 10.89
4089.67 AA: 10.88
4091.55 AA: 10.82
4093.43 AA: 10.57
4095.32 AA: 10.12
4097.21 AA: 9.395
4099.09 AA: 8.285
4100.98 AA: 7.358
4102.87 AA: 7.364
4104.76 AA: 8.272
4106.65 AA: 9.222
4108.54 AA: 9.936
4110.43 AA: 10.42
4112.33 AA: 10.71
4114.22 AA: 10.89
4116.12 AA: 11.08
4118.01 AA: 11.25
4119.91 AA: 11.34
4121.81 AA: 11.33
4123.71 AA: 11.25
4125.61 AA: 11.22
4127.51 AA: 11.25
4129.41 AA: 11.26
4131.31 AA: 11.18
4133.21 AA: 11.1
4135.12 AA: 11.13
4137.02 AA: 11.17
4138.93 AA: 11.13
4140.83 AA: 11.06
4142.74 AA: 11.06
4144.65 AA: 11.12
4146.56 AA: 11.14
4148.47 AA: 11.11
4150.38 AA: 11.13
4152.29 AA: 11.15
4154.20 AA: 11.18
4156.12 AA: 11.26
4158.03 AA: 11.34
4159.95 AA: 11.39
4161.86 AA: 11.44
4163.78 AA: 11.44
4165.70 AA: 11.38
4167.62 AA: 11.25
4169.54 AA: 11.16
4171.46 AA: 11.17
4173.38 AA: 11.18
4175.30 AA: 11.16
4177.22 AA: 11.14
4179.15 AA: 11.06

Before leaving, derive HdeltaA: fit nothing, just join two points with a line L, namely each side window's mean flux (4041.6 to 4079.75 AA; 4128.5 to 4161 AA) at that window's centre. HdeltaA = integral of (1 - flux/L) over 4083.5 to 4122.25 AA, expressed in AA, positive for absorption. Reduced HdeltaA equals 4.1 AA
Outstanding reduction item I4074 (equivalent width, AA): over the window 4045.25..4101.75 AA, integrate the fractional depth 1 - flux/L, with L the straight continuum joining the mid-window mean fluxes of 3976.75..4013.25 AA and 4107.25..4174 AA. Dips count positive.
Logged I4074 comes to 1.83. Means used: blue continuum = 11.5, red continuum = 11.1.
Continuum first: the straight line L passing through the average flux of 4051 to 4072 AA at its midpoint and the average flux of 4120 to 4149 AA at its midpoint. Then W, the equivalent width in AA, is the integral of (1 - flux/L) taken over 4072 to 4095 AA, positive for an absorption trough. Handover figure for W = 0.5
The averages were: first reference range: 11.4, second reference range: 11.2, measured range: 11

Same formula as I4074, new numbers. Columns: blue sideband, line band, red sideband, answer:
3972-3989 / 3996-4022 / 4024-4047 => -1.38 AA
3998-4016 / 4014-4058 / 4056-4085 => -0.03 AA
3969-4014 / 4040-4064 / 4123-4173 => -0.77 AA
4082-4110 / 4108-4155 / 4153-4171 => -2.23 AA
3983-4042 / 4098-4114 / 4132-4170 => 3.22 AA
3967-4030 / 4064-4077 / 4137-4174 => -0.38 AA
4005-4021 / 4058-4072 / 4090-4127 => -0.65 AA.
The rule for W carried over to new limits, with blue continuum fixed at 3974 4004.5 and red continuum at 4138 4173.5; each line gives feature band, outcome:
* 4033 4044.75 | -0.33 AA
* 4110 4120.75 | 0.24 AA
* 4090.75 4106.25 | 3.05 AA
